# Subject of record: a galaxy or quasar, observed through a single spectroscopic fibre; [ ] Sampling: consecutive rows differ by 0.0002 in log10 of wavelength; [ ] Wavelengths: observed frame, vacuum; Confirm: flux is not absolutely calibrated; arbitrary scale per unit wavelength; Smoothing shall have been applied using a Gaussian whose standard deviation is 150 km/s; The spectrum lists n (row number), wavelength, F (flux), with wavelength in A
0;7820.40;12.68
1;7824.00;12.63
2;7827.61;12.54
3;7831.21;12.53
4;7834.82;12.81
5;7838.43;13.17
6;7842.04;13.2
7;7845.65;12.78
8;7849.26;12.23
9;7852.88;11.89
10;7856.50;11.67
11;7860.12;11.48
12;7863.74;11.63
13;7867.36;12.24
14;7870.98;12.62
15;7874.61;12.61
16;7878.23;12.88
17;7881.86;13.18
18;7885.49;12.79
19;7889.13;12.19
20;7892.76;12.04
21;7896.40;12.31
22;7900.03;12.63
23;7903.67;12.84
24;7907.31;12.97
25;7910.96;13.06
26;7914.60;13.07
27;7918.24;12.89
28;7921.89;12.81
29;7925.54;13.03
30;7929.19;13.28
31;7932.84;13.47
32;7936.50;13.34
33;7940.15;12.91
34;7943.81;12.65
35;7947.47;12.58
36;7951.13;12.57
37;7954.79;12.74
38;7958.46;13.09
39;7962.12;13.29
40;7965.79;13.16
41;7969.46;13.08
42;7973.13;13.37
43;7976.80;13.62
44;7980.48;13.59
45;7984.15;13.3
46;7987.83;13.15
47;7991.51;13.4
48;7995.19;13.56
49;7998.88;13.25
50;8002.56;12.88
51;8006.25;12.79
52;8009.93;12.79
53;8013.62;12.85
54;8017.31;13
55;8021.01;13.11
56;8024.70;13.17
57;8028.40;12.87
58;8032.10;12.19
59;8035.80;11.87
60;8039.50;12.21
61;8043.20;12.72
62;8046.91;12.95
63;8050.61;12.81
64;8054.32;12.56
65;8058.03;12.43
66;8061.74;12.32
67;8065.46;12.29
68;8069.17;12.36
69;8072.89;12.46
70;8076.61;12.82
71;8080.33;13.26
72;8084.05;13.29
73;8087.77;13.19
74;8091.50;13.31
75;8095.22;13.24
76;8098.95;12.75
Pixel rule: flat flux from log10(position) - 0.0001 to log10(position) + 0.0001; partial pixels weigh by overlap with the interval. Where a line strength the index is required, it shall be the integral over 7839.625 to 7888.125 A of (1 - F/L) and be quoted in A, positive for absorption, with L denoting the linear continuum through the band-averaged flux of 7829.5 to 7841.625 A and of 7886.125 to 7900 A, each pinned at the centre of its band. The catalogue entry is 0.7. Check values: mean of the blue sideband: 12.9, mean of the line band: 12.4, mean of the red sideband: 12.3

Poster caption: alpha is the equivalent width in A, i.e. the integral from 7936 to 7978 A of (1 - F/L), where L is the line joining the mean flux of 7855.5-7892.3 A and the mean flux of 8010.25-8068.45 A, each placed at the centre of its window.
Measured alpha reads -1.8 A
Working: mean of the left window 12.3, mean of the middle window 13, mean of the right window 12.6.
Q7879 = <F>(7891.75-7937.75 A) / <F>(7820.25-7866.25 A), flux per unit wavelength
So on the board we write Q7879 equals 1.04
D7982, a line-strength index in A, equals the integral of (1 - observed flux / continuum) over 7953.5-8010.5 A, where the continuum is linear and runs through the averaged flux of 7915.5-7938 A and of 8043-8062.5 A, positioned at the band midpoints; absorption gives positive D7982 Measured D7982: -1.3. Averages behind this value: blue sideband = 13.1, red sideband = 12.6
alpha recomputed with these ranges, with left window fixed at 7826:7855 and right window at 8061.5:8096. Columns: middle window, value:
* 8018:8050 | 0.42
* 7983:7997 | -0.63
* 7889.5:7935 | -0.52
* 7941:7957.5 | 0.09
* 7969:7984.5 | -0.80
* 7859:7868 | 0.65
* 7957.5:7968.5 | -0.37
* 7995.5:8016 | -0.27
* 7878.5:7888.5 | -0.16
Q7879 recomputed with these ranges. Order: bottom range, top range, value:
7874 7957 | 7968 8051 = 1.01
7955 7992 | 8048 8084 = 0.95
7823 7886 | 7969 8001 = 1.07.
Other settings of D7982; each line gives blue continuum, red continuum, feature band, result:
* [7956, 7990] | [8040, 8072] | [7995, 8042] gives 0.3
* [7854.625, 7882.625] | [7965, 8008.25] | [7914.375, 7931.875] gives -0.4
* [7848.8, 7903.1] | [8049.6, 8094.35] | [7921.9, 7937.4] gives -1.0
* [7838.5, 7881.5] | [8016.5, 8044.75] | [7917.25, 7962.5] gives -1.7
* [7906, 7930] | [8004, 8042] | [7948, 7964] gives 0.0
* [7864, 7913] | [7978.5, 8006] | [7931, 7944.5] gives -0.2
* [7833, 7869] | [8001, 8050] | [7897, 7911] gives -0.4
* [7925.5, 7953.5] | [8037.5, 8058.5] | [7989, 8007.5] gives -0.6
